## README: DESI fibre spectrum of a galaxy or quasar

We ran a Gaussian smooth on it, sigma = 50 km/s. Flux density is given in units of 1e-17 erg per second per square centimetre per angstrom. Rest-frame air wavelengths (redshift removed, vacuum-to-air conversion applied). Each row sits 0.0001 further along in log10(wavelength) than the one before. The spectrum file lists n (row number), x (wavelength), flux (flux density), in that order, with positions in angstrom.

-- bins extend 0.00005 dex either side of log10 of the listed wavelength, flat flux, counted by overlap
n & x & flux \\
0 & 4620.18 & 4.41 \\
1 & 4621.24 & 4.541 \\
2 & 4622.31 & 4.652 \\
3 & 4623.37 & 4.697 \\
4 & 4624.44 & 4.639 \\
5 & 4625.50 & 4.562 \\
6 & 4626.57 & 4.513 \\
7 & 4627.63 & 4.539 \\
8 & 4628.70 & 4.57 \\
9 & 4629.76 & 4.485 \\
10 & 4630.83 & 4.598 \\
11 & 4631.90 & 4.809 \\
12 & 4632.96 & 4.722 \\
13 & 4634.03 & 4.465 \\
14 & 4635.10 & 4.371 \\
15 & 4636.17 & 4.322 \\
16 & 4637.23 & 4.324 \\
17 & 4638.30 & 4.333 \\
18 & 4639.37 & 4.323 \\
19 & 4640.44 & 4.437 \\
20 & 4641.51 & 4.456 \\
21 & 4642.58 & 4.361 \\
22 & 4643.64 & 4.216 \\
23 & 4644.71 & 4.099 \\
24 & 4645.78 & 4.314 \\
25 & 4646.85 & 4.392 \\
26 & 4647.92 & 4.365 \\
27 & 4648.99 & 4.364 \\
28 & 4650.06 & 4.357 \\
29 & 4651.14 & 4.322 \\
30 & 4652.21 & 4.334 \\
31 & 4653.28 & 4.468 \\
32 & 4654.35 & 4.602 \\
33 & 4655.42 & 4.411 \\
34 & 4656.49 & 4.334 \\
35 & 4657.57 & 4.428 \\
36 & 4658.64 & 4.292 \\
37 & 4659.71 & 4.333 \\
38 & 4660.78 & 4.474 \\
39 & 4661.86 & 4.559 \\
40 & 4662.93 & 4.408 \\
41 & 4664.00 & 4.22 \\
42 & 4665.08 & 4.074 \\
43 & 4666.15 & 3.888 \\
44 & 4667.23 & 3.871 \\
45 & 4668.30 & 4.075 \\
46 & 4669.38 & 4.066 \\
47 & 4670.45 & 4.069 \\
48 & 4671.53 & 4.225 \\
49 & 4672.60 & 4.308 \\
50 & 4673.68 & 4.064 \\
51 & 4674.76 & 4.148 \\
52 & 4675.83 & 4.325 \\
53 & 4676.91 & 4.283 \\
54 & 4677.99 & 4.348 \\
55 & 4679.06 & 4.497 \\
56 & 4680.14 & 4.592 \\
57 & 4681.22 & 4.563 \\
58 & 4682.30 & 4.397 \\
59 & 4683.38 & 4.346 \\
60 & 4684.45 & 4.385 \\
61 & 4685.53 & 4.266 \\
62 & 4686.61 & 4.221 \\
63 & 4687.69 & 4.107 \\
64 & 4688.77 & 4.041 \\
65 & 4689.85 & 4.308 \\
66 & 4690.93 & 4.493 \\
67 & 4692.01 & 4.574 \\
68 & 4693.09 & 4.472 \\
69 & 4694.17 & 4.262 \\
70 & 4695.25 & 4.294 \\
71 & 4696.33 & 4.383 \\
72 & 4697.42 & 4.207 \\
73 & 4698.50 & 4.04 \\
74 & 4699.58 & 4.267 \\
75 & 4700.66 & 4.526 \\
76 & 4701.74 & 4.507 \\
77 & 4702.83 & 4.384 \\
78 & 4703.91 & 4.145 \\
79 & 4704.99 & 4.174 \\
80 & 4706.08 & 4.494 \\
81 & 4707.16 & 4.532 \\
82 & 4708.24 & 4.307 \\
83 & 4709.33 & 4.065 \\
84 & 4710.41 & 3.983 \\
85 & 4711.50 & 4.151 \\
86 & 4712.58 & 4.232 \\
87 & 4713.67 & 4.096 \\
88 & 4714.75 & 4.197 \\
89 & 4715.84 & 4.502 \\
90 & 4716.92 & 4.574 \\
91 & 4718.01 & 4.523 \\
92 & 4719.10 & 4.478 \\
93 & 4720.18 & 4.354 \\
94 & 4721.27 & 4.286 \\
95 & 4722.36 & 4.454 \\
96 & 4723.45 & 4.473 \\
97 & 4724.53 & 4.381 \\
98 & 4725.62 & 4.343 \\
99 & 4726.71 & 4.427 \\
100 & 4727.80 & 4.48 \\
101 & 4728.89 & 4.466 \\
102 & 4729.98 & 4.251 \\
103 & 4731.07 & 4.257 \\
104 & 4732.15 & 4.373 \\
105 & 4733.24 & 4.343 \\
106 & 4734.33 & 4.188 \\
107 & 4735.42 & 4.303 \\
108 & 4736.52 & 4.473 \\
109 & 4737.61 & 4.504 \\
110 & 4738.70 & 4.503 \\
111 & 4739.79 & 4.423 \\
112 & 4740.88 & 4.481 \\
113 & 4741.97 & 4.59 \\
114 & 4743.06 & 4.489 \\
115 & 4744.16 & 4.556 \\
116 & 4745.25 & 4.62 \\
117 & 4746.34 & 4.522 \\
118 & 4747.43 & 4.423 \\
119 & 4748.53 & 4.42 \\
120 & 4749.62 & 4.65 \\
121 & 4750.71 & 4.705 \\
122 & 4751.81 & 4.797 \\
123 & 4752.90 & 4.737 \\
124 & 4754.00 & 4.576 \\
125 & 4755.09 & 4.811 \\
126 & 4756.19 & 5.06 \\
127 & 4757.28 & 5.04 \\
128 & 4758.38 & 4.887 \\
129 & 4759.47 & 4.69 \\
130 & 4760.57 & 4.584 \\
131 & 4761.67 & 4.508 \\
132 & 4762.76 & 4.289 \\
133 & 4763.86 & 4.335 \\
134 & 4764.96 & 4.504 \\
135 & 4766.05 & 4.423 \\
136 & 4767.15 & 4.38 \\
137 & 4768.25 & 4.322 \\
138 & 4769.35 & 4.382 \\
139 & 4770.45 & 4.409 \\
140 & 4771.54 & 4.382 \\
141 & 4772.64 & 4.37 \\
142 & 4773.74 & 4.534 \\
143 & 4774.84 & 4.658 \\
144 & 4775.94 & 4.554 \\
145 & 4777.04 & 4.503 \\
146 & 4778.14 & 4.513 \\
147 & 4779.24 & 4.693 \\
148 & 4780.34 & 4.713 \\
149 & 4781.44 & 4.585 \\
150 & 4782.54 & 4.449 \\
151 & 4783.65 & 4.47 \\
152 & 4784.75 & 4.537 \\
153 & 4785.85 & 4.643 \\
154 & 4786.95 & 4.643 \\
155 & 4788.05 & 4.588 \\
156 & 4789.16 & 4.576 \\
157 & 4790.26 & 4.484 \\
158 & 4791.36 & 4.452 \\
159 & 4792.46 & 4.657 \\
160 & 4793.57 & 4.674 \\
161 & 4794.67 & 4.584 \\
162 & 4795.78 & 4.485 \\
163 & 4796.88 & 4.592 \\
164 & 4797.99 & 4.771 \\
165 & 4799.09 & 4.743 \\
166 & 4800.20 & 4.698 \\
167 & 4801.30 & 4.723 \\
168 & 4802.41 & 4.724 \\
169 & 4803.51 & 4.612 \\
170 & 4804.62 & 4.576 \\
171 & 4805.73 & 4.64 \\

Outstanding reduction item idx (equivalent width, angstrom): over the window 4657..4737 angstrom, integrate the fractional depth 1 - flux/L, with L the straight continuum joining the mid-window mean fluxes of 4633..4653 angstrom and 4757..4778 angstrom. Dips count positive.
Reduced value 1.98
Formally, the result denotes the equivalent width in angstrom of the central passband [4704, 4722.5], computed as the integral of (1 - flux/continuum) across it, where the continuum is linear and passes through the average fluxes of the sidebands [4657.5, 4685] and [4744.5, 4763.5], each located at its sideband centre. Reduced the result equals 0.7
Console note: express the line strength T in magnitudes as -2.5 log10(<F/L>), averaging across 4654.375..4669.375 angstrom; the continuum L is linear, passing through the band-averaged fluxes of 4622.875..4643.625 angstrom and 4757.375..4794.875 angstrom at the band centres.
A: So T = 0.06 mag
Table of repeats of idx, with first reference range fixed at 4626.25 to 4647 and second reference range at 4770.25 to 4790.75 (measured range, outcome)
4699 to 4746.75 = 1.3 angstrom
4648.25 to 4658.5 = 0.1 angstrom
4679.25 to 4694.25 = 0.4 angstrom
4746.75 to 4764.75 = -0.5 angstrom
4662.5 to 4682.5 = 1.0 angstrom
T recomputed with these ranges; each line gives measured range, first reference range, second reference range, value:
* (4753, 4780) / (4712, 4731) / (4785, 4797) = -0.013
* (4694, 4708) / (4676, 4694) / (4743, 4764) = 0.026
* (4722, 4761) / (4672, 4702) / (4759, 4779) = -0.028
